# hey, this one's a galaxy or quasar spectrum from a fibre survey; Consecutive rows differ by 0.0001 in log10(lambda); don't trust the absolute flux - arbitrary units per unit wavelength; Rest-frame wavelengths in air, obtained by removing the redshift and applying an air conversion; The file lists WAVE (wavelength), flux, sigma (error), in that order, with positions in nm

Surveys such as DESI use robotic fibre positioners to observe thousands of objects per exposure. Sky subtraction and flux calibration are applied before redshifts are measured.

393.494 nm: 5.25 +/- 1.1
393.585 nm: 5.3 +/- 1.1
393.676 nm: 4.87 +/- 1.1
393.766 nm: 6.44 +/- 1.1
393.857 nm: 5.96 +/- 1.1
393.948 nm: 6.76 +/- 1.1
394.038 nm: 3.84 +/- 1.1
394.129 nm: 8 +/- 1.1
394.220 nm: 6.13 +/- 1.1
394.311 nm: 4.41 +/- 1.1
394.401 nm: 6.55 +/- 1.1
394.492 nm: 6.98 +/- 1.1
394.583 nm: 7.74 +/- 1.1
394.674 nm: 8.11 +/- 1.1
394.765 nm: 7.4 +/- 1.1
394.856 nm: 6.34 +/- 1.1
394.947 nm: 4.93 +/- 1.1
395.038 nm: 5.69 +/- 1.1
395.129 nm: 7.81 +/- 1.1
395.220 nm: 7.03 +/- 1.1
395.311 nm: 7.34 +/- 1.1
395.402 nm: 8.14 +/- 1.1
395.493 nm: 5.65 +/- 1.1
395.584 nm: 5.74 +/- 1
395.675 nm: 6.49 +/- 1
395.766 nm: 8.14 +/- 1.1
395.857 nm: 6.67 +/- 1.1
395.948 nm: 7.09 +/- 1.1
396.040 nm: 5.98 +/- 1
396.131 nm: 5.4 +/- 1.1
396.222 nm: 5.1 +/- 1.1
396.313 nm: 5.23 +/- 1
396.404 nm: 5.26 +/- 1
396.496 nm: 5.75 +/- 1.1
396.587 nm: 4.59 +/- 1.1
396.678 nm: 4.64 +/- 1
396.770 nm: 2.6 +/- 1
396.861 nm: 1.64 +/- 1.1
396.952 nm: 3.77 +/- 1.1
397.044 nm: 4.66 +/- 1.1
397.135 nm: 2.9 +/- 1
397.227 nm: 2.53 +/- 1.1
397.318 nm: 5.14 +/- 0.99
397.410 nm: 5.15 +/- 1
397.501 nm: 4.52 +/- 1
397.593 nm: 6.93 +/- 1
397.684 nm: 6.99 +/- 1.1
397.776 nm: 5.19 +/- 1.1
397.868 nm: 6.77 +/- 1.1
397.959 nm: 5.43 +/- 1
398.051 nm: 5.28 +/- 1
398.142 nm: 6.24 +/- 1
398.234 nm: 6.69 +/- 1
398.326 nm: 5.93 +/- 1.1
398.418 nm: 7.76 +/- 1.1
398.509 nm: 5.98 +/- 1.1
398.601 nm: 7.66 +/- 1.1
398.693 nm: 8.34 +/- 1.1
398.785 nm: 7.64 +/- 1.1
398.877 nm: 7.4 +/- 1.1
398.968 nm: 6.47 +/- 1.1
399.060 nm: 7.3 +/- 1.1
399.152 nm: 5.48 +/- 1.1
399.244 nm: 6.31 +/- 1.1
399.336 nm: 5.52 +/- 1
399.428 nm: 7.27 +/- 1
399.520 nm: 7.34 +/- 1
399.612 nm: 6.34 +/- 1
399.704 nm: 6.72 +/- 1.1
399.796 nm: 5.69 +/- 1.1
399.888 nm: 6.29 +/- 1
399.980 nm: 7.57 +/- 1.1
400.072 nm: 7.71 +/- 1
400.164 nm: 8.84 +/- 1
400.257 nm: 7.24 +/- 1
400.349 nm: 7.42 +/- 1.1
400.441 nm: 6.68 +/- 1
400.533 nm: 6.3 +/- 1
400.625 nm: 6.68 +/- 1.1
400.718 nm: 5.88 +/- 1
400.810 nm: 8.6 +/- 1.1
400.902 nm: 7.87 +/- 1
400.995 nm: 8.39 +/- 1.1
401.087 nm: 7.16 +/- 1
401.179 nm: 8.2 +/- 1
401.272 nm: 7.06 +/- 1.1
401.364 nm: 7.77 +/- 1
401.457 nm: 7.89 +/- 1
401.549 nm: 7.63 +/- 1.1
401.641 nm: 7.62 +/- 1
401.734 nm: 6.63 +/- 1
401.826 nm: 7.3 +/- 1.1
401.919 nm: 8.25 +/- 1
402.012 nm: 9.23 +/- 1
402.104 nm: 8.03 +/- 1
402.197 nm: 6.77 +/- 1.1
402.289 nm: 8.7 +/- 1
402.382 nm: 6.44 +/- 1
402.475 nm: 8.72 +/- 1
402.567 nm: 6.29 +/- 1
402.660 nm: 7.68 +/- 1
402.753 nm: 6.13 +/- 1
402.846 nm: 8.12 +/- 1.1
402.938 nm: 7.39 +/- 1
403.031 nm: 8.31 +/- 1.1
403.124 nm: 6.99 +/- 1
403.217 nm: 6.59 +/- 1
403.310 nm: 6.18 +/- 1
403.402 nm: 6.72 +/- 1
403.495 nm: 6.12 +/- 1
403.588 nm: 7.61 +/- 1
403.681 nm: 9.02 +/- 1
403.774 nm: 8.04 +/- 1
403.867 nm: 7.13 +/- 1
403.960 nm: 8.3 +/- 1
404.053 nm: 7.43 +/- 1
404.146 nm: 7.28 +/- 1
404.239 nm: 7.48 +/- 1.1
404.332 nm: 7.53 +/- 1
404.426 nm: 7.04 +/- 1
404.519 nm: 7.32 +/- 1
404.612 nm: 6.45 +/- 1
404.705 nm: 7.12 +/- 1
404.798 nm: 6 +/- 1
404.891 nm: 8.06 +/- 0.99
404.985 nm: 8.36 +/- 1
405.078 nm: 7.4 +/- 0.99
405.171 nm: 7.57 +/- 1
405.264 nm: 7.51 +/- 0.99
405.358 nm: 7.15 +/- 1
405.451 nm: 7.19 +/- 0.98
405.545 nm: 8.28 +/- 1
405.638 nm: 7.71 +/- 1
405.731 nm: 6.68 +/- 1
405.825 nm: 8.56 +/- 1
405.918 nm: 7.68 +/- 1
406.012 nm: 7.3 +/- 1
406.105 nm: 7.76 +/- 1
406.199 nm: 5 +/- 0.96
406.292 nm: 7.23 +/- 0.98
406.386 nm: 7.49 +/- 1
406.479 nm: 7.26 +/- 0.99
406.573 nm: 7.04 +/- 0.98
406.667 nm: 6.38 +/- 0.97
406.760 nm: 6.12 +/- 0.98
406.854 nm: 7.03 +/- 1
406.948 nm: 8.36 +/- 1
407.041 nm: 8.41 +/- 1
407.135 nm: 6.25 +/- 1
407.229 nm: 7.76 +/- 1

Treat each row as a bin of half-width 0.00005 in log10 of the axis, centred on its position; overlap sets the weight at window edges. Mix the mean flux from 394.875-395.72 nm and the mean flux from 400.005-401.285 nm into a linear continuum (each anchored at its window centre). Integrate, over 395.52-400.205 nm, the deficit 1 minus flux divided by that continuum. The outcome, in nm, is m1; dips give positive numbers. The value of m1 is 0.69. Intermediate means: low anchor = 6.53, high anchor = 7.44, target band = 5.96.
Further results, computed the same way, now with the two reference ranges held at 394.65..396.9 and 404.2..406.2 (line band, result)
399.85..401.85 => -0.205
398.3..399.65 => -0.092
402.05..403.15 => -0.080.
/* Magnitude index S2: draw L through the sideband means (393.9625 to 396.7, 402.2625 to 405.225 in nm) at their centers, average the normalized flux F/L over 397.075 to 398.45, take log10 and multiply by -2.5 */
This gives 0.19 mag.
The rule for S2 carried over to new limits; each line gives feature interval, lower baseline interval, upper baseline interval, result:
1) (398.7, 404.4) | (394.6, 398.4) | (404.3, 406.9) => -0.118 mag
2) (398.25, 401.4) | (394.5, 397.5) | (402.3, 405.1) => -0.096 mag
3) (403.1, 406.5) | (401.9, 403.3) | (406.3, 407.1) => 0.008 mag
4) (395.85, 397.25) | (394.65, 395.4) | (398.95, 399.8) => 0.418 mag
